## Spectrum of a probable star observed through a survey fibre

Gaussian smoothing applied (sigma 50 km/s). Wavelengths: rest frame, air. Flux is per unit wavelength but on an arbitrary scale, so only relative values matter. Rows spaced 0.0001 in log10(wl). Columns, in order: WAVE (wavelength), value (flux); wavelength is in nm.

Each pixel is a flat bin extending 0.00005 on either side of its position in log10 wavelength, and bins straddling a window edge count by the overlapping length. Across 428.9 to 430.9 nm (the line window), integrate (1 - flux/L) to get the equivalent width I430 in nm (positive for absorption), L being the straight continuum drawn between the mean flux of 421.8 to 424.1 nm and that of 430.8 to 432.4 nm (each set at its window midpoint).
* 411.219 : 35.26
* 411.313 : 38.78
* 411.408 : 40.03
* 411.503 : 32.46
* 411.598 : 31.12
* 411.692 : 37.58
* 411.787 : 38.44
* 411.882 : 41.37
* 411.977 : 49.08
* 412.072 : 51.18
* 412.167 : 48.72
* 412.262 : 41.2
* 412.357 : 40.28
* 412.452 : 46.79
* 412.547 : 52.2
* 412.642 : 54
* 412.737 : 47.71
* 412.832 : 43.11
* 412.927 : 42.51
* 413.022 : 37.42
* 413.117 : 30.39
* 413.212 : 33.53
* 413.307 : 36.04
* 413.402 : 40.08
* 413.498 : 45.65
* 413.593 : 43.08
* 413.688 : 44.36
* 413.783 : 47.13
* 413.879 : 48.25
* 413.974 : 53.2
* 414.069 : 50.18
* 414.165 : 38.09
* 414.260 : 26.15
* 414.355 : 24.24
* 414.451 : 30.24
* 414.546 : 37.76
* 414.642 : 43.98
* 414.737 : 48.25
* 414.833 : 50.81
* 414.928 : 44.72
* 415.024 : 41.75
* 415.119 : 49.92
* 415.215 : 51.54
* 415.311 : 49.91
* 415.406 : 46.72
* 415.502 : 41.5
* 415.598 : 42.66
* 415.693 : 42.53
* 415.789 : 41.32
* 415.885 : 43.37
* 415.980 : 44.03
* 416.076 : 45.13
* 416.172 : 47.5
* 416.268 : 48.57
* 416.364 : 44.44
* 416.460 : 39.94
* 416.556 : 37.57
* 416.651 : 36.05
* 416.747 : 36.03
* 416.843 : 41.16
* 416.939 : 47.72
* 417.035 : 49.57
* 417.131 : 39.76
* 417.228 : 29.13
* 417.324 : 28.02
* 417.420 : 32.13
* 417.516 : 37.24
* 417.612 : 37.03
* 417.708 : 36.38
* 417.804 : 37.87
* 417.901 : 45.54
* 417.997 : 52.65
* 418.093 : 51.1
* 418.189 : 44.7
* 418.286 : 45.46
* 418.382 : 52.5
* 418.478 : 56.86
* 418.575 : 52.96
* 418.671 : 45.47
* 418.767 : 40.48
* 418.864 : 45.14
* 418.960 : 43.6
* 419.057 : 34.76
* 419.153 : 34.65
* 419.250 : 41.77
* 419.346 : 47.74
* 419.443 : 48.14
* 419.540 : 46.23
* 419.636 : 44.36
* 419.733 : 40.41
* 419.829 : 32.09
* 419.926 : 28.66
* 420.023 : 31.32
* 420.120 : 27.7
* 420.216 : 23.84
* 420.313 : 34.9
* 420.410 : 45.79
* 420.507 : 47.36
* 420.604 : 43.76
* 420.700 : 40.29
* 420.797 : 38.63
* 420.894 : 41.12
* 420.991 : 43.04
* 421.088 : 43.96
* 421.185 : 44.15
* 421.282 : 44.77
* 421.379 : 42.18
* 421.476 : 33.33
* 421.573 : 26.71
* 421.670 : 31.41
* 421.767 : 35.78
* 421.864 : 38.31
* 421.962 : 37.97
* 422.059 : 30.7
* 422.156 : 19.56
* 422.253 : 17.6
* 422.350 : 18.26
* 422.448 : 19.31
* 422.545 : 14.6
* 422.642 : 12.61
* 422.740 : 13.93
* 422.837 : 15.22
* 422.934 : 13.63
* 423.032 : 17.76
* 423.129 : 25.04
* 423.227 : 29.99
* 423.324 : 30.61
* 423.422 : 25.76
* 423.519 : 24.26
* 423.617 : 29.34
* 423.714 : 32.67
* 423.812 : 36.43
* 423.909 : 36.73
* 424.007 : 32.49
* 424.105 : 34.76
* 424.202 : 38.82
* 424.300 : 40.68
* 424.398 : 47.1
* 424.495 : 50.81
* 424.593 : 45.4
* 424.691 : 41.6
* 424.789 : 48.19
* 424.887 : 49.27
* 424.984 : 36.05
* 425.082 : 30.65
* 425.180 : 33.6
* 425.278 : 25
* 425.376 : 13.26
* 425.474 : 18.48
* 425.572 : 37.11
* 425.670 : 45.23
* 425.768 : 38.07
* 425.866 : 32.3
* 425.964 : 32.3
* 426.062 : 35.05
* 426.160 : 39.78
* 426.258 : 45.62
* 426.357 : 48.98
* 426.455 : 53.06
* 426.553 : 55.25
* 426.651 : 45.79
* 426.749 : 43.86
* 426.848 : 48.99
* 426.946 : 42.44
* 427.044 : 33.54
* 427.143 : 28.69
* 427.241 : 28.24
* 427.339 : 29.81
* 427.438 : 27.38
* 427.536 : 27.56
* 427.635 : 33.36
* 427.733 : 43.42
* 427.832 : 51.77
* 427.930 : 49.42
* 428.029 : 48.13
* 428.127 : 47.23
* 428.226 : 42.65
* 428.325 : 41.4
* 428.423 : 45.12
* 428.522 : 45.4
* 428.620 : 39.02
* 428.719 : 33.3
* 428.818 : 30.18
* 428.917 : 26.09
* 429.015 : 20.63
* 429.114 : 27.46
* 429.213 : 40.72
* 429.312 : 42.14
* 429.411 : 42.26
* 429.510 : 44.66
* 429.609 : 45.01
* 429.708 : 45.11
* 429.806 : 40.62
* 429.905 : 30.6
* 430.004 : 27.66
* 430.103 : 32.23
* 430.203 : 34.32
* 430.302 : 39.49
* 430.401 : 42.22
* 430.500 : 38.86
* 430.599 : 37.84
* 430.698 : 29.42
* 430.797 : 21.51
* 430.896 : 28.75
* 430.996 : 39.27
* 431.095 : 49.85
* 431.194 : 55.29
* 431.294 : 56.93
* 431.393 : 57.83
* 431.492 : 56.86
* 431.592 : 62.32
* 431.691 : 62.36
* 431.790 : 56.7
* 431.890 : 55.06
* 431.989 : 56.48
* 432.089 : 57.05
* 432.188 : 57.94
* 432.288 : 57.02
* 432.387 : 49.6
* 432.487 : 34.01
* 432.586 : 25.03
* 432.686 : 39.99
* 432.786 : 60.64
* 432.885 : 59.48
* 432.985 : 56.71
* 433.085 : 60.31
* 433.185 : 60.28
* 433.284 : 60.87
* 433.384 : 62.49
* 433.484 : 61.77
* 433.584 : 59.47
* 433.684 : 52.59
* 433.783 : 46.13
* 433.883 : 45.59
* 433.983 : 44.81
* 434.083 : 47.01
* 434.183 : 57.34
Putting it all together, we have 0.50 nm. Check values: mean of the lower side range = 25.2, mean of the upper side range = 52.9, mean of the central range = 35.4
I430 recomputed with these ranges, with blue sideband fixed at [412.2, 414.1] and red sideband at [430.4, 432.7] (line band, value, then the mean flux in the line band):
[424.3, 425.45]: 0.20 nm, 37.9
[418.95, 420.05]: 0.13 nm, 39.5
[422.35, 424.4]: 0.86 nm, 26.6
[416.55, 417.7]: 0.18 nm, 37.6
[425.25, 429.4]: 0.77 nm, 37.8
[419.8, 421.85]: 0.36 nm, 37.2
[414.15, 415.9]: 0.09 nm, 41.9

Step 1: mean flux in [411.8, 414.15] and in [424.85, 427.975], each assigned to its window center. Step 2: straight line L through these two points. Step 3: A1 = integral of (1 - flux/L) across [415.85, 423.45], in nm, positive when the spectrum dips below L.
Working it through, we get 0.78 nm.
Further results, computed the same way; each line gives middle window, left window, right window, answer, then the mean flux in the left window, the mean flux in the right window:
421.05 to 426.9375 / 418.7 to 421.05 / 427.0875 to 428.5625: 0.82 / 39.5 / 39.2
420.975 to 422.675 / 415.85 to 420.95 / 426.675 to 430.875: 0.40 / 41.3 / 37.4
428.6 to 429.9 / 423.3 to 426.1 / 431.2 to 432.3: 0.35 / 35.3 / 57.8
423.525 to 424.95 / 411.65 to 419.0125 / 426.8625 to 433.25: 0.10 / 43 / 42.8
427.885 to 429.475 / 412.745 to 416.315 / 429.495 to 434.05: 0.27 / 42.6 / 47.8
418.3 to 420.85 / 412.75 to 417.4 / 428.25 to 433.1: 0.07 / 41.8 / 43.5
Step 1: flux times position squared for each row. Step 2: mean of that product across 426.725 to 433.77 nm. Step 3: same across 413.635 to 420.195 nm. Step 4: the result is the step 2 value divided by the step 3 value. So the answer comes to 1.12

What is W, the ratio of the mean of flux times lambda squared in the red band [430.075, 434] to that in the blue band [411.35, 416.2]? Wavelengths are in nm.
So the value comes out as 1.26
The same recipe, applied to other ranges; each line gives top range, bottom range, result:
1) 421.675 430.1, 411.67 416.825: 0.86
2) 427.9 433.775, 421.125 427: 1.39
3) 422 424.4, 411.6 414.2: 0.63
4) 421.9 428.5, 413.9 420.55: 0.86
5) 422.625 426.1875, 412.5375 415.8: 0.79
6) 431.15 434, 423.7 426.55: 1.47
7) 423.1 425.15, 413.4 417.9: 0.91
